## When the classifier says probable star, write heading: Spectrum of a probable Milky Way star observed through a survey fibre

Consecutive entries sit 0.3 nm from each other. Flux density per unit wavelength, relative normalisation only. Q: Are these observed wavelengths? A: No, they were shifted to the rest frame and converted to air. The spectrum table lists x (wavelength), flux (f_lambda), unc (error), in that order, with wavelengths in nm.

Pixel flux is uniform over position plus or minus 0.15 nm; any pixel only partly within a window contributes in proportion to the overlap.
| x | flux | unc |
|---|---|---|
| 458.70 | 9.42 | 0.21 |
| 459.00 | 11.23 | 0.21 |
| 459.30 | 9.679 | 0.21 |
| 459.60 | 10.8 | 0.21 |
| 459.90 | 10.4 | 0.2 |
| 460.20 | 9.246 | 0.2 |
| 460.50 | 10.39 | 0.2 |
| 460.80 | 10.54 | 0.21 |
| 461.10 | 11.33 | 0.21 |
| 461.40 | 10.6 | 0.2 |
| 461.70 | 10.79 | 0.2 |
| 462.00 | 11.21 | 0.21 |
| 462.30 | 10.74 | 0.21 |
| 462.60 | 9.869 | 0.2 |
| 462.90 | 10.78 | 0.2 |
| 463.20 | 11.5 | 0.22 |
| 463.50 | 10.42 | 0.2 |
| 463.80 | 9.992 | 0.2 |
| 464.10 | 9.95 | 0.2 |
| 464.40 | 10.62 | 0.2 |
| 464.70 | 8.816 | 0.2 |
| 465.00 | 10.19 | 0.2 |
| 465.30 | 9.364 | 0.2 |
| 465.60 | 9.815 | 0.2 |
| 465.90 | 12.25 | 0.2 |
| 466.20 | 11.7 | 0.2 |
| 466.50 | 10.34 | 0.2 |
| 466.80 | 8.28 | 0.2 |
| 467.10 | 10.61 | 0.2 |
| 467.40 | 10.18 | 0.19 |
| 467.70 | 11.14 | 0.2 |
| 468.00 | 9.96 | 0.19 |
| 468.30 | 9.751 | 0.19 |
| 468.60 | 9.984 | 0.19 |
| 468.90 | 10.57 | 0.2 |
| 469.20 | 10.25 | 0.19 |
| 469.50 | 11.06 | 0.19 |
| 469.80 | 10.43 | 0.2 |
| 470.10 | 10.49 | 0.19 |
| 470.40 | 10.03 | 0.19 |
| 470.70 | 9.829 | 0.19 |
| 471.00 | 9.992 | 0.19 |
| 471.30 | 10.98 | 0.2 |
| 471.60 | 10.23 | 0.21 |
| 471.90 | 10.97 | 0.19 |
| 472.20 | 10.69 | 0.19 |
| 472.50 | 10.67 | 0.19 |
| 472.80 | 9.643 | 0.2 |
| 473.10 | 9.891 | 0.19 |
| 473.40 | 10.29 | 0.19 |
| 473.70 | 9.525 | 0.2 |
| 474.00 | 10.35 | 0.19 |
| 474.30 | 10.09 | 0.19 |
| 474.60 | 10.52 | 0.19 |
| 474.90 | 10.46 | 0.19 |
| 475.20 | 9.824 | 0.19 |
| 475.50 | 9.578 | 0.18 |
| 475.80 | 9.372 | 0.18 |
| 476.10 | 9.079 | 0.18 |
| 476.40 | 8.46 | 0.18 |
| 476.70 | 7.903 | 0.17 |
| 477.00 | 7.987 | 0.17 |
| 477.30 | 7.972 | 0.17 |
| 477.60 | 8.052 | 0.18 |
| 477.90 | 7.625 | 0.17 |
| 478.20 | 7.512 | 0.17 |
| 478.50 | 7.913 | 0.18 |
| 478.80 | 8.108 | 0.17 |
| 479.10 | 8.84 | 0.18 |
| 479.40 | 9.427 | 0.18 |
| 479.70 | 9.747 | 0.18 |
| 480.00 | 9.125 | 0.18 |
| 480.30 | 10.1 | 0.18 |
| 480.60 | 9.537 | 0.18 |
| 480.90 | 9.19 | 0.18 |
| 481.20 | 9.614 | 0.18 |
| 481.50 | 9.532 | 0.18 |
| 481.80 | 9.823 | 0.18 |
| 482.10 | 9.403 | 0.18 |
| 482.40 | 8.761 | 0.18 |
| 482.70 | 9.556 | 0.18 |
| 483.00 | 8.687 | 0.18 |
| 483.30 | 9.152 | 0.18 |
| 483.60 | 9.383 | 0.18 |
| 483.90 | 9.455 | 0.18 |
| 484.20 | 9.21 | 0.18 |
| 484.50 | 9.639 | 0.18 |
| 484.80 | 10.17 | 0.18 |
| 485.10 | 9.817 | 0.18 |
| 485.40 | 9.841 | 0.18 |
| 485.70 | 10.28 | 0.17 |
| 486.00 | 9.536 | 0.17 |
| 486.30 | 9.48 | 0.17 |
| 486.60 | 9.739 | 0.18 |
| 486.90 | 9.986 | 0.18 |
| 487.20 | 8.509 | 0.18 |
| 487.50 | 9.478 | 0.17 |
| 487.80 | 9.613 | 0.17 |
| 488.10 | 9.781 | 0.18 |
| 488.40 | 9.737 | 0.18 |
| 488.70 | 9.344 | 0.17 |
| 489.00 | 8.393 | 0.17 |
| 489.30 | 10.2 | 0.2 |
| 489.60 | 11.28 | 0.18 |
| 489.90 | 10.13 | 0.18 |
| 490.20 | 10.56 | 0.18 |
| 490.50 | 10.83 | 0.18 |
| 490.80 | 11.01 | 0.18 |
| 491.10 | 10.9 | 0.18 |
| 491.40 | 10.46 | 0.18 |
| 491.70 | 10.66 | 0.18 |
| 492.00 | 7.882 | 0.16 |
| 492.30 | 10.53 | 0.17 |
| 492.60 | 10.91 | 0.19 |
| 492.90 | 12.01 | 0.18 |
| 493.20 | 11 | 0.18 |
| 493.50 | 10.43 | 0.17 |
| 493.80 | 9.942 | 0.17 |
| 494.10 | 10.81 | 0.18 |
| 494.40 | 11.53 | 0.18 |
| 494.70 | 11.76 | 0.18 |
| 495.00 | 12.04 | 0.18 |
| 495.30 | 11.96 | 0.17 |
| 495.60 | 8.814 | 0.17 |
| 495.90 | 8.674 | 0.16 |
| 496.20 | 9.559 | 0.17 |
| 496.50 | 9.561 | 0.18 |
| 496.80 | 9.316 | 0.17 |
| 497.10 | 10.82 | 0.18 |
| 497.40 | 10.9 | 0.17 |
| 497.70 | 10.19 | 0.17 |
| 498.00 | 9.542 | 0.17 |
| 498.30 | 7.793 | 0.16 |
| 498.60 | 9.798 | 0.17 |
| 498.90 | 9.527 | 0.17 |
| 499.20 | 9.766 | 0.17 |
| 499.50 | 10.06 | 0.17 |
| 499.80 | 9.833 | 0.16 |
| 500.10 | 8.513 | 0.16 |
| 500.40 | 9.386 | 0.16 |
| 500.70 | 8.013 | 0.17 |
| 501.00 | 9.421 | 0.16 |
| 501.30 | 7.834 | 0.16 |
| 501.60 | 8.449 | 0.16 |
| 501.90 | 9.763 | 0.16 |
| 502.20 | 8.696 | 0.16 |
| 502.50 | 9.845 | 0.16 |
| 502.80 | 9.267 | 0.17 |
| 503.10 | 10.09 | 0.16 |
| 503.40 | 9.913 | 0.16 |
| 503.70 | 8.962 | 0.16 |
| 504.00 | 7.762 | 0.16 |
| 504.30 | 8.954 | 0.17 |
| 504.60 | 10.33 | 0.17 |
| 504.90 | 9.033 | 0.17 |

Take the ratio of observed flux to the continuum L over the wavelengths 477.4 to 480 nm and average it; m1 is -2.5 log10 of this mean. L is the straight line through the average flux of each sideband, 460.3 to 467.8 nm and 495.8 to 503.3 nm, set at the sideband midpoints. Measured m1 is 0.19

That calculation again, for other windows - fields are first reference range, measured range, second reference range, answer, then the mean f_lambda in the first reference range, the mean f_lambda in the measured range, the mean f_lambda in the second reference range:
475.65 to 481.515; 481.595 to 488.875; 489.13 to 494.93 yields 0.02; 8.74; 9.51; 10.7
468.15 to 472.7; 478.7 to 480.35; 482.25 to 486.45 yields 0.07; 10.4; 9.21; 9.5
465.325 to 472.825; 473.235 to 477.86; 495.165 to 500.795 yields 0.11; 10.4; 9.26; 9.59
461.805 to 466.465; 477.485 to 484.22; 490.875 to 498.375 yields 0.15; 10.5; 9.03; 10.4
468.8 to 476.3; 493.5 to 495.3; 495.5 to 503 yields -0.18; 10.2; 11.2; 9.34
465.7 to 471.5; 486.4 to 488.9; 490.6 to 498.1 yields 0.10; 10.4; 9.5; 10.5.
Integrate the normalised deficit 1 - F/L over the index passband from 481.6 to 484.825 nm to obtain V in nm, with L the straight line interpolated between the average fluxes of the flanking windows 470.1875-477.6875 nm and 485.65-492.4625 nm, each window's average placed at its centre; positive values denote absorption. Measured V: 0.159 nm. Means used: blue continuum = 9.72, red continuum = 9.92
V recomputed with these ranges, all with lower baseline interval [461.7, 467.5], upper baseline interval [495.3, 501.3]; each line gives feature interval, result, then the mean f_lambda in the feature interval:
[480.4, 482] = 0.06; 9.55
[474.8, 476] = 0.04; 9.75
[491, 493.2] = -0.20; 10.5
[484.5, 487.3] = 0.02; 9.72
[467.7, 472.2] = -0.06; 10.4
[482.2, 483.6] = 0.11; 9.09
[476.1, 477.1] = 0.18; 8.27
